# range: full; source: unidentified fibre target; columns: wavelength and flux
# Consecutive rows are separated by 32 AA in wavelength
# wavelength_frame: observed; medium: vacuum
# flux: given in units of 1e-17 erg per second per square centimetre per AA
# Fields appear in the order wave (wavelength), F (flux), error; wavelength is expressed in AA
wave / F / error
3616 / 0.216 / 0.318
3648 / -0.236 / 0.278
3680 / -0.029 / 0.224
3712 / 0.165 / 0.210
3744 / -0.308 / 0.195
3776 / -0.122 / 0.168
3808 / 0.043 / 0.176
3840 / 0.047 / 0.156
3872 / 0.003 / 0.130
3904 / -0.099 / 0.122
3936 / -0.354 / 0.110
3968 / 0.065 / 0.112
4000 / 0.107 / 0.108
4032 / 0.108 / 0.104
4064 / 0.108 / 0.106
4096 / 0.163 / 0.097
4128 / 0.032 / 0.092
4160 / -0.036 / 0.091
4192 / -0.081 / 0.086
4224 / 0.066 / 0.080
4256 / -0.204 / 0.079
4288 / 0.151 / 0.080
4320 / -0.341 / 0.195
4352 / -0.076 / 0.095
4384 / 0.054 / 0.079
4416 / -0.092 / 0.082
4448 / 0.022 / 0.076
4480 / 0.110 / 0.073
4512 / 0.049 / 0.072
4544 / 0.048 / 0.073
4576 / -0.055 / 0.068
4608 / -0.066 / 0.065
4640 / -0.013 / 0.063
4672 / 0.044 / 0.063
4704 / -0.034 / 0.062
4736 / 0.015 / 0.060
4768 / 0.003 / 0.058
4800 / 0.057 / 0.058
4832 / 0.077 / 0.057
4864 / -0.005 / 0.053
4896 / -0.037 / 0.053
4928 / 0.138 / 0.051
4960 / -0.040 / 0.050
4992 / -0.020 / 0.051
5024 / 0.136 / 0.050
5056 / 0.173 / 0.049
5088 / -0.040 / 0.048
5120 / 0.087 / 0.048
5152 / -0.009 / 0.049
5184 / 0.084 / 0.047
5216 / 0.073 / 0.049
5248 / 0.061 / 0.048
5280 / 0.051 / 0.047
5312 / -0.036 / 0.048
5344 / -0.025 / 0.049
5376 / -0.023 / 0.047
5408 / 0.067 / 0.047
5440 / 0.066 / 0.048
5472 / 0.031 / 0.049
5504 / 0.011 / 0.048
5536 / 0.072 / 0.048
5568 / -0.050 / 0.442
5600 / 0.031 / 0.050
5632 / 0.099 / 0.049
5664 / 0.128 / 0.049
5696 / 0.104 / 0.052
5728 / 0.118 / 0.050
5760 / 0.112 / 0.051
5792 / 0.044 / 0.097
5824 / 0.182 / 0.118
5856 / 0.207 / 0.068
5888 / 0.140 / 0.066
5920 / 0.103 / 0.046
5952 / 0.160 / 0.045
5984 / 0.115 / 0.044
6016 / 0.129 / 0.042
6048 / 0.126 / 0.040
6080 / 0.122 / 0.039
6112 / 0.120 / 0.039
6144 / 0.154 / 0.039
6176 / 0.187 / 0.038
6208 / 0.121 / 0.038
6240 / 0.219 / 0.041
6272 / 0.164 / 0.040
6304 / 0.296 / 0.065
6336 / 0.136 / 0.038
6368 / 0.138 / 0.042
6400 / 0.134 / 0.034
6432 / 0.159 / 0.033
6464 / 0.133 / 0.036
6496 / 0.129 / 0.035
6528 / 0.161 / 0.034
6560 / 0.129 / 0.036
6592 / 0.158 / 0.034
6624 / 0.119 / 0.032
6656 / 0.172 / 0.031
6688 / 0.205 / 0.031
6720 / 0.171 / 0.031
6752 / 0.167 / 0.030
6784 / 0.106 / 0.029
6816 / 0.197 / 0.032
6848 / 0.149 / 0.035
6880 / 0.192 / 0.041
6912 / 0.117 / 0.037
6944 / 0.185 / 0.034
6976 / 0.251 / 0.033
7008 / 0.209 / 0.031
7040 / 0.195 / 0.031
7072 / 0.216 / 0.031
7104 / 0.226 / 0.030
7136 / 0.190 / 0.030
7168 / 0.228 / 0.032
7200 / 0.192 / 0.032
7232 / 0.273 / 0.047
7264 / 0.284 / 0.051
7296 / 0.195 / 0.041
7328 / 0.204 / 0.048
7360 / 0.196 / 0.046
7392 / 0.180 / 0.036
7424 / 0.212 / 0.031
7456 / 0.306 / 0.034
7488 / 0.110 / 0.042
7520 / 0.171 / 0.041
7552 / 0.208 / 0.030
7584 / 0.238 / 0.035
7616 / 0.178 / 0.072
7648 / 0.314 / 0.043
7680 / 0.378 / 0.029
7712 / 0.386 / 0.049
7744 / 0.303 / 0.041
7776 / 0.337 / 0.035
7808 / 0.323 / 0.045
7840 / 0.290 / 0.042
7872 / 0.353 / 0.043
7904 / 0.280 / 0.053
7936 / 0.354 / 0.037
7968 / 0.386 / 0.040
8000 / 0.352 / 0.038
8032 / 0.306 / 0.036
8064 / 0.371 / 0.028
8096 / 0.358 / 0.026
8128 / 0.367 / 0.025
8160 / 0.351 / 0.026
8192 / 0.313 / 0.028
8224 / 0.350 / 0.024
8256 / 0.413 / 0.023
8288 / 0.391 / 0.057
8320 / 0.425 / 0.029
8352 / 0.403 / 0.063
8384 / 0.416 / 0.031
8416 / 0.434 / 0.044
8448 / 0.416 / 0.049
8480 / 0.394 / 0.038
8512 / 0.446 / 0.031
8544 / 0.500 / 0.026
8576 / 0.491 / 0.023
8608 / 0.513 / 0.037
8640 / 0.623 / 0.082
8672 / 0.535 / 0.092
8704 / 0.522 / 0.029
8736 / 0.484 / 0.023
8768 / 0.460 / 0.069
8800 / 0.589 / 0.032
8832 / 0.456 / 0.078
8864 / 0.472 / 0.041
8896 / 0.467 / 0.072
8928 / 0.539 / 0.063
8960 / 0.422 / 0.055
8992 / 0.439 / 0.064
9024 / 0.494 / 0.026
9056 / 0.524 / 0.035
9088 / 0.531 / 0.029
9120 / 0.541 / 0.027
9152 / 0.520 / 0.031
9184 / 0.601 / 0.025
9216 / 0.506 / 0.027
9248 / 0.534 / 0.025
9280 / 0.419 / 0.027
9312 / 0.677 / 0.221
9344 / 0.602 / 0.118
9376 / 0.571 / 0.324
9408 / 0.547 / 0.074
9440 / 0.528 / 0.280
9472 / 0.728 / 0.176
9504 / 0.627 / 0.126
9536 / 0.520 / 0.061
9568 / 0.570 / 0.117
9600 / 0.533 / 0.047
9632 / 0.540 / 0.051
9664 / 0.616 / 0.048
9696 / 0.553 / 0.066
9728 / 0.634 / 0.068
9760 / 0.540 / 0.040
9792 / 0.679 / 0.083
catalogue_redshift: 0.906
